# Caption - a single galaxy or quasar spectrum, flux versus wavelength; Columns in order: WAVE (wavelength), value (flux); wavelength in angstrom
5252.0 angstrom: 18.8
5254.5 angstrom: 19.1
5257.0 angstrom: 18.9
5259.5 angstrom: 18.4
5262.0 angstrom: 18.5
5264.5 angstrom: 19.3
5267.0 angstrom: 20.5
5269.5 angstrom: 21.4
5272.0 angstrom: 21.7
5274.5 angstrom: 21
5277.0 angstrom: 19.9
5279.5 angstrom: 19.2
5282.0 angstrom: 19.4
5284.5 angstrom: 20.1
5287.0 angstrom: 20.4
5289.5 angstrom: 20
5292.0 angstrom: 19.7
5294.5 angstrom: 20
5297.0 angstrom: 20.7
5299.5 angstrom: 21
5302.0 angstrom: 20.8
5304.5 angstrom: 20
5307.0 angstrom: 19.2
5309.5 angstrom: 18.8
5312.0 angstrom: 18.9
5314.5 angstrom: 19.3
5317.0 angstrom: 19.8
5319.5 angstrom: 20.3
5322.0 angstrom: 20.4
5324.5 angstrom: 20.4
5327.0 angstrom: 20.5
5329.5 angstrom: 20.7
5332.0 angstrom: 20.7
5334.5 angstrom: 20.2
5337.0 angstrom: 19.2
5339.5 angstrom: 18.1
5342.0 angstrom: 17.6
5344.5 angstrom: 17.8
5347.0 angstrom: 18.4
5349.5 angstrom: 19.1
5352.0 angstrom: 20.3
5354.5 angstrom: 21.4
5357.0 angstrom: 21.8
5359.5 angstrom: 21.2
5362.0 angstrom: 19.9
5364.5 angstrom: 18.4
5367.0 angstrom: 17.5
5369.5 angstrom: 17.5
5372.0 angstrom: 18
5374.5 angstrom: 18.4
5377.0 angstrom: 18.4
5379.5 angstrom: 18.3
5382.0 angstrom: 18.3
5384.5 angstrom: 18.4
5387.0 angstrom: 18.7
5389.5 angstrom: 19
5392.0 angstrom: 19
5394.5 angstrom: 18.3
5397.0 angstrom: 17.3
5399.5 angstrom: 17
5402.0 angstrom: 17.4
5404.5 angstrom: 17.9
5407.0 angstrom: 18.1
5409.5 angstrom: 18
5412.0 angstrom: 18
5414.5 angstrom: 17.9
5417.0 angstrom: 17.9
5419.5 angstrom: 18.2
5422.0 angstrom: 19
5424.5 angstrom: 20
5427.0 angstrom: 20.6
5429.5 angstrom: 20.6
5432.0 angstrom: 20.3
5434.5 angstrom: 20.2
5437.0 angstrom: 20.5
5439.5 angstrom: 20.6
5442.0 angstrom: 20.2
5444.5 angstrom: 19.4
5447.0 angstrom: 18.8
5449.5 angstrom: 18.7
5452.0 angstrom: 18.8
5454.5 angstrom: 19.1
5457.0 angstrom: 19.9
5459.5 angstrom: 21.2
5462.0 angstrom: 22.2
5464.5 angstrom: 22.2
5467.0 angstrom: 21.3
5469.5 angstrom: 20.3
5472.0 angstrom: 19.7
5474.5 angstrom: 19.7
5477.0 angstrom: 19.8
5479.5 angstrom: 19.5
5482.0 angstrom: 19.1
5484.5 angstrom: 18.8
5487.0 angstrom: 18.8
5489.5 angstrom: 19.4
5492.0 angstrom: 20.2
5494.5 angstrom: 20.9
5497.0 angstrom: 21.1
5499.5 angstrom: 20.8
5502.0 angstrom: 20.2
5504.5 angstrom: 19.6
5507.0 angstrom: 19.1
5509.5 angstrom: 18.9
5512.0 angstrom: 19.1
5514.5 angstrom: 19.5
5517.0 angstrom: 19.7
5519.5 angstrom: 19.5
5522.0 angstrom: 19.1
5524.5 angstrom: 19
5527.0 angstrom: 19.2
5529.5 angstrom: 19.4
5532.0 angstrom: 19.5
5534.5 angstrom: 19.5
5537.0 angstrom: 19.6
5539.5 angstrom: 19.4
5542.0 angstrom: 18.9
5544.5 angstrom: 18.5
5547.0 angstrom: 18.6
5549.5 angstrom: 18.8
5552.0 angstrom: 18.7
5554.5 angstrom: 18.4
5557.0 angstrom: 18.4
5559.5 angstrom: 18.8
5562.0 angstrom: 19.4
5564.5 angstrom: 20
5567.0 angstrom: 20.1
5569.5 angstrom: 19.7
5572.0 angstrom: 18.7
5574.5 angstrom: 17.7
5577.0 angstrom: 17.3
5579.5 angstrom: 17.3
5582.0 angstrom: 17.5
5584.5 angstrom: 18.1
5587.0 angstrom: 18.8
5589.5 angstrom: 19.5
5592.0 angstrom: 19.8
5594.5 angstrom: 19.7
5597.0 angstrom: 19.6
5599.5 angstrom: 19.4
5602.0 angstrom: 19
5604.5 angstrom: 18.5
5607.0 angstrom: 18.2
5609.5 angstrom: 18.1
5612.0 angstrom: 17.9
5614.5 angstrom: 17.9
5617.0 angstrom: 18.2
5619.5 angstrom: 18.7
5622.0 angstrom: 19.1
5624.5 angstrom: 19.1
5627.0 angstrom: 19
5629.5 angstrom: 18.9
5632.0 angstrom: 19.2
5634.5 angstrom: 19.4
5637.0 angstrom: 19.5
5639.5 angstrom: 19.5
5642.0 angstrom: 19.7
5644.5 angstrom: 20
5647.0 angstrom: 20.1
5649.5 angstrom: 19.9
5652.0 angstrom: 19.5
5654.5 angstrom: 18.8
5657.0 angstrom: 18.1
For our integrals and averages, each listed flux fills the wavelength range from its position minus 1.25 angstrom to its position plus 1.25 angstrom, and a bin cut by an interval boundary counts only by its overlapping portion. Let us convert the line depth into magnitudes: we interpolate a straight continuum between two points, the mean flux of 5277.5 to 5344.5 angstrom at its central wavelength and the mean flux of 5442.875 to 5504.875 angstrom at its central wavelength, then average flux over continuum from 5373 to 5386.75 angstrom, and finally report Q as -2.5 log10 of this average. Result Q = 0.08 mag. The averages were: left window 19.8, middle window 18.4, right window 20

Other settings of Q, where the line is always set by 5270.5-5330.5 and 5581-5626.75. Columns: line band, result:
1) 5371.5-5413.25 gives 0.09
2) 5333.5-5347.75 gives 0.08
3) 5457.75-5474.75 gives -0.09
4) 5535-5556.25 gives 0.01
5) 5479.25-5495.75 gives -0.02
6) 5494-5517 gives -0.04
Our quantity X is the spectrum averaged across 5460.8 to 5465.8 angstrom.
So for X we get 22.2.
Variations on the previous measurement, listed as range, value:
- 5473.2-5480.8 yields 19.7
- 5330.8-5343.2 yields 19.2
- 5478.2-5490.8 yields 19.1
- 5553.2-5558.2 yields 18.4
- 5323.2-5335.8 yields 20.5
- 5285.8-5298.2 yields 20.2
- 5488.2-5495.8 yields 20.2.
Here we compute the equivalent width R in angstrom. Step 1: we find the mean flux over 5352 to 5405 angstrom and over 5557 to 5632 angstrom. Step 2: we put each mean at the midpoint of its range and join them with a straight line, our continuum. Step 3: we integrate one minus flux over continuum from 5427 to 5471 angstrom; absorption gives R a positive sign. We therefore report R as -3.58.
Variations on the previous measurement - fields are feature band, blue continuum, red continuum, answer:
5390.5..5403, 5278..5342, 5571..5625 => 1.05 angstrom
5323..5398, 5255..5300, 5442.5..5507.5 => 3.25 angstrom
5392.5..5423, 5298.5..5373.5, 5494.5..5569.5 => 2.44 angstrom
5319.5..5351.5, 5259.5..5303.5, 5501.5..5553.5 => 0.76 angstrom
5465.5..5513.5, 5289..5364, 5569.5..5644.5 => -1.47 angstrom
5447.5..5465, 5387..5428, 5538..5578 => -1.55 angstrom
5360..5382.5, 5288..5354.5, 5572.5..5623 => 1.28 angstrom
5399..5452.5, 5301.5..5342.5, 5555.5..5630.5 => 0.85 angstrom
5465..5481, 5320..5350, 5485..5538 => -0.46 angstrom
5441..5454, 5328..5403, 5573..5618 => -0.29 angstrom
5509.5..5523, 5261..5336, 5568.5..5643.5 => -0.13 angstrom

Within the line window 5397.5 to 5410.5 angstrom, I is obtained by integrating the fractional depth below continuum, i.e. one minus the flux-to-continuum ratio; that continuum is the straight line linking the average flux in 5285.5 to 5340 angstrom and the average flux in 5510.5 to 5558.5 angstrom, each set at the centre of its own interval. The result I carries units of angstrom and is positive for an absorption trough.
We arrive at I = 1.3 angstrom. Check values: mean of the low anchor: 20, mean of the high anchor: 19.1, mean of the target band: 17.7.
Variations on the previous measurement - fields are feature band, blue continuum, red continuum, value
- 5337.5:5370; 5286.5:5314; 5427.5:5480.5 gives 1.3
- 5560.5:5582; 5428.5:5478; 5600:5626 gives 0.3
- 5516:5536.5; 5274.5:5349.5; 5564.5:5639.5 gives -0.4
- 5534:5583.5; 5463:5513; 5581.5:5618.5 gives 1.1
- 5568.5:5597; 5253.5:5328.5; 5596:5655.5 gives 0.8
